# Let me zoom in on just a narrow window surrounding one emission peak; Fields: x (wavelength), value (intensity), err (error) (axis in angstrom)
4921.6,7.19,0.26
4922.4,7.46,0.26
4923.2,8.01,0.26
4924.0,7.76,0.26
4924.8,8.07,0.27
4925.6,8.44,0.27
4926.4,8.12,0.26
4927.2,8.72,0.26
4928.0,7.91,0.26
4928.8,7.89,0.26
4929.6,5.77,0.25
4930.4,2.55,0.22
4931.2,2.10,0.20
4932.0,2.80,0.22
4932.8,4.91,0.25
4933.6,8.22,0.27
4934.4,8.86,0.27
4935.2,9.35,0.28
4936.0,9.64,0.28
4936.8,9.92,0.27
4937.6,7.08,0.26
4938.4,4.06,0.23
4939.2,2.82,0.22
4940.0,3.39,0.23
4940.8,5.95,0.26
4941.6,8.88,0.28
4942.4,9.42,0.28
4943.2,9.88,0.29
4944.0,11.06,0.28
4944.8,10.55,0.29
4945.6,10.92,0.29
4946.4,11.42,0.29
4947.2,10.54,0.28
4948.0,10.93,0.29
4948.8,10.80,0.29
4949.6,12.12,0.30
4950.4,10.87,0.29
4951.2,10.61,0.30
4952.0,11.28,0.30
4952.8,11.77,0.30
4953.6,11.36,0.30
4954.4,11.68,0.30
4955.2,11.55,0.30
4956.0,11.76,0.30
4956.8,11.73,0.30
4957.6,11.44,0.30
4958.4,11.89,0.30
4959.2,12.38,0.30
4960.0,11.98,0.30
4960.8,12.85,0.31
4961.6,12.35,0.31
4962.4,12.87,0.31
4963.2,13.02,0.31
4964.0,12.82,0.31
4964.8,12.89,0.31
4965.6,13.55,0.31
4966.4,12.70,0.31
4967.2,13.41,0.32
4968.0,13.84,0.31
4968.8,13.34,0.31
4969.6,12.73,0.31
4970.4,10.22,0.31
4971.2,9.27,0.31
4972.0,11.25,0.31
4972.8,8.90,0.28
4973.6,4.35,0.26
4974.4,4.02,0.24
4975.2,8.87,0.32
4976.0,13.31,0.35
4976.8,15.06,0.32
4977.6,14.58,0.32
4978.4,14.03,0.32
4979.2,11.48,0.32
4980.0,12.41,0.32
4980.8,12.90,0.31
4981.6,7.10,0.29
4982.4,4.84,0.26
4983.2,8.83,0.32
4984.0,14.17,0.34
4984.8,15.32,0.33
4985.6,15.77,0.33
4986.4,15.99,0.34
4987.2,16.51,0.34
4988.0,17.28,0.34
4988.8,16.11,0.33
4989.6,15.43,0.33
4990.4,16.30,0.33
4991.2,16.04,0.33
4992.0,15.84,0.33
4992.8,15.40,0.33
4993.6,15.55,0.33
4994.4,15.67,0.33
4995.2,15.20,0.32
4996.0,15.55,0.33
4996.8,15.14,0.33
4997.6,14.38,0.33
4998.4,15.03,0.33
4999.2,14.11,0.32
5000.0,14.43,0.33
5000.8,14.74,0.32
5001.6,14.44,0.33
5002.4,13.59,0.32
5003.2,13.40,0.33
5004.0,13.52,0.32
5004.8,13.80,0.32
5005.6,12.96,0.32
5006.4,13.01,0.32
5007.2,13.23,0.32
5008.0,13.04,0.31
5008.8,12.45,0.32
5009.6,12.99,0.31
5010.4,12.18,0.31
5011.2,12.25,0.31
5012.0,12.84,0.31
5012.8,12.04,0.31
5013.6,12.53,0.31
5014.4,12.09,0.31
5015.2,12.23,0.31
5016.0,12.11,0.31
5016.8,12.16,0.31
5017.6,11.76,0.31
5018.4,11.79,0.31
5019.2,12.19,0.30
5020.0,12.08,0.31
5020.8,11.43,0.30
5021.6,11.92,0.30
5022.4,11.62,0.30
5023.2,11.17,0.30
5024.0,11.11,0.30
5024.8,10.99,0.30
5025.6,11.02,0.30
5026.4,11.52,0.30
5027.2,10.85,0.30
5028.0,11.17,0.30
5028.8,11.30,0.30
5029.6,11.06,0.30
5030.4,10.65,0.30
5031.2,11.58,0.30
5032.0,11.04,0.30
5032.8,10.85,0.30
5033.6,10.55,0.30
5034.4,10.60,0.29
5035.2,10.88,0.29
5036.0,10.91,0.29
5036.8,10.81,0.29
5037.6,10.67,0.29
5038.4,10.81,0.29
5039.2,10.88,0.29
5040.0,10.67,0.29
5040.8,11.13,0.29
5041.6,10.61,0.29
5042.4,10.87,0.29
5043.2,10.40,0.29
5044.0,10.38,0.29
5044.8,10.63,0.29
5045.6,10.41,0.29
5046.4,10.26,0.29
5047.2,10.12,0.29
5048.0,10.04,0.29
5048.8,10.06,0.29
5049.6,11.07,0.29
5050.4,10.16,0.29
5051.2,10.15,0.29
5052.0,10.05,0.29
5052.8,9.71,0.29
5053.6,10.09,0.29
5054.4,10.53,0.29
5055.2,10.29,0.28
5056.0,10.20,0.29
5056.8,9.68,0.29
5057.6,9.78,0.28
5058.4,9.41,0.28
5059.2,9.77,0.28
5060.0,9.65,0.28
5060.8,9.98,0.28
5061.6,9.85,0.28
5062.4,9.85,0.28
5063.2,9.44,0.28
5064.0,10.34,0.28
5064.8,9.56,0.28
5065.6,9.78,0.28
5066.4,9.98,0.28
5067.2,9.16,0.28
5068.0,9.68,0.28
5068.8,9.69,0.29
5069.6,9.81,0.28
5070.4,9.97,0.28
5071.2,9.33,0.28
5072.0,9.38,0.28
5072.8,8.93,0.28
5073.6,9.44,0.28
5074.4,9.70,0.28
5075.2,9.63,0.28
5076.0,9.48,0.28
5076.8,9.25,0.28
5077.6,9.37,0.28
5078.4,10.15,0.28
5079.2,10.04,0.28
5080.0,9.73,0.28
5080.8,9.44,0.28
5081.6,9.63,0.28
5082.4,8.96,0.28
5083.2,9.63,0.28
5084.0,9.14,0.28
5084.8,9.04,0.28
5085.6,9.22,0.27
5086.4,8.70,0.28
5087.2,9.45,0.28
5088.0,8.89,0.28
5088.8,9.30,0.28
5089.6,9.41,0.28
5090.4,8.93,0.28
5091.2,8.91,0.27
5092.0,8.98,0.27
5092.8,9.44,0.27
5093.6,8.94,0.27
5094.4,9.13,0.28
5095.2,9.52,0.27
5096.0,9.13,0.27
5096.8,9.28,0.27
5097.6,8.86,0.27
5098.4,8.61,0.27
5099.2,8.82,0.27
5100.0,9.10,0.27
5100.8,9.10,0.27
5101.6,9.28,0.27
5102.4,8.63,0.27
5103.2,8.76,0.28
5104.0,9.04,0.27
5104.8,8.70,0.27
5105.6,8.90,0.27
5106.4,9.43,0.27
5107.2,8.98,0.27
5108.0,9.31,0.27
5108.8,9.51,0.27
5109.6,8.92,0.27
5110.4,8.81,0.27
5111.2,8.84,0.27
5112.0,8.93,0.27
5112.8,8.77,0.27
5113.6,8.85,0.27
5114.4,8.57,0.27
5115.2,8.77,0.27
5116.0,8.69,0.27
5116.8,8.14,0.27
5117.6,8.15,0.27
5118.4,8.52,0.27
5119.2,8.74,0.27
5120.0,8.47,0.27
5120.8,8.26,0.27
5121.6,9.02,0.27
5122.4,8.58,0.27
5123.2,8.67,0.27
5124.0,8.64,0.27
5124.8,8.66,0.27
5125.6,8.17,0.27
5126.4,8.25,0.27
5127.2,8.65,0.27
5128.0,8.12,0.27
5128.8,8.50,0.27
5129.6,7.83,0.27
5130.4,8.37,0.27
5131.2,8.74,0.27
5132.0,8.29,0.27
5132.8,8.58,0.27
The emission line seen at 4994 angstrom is C IV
